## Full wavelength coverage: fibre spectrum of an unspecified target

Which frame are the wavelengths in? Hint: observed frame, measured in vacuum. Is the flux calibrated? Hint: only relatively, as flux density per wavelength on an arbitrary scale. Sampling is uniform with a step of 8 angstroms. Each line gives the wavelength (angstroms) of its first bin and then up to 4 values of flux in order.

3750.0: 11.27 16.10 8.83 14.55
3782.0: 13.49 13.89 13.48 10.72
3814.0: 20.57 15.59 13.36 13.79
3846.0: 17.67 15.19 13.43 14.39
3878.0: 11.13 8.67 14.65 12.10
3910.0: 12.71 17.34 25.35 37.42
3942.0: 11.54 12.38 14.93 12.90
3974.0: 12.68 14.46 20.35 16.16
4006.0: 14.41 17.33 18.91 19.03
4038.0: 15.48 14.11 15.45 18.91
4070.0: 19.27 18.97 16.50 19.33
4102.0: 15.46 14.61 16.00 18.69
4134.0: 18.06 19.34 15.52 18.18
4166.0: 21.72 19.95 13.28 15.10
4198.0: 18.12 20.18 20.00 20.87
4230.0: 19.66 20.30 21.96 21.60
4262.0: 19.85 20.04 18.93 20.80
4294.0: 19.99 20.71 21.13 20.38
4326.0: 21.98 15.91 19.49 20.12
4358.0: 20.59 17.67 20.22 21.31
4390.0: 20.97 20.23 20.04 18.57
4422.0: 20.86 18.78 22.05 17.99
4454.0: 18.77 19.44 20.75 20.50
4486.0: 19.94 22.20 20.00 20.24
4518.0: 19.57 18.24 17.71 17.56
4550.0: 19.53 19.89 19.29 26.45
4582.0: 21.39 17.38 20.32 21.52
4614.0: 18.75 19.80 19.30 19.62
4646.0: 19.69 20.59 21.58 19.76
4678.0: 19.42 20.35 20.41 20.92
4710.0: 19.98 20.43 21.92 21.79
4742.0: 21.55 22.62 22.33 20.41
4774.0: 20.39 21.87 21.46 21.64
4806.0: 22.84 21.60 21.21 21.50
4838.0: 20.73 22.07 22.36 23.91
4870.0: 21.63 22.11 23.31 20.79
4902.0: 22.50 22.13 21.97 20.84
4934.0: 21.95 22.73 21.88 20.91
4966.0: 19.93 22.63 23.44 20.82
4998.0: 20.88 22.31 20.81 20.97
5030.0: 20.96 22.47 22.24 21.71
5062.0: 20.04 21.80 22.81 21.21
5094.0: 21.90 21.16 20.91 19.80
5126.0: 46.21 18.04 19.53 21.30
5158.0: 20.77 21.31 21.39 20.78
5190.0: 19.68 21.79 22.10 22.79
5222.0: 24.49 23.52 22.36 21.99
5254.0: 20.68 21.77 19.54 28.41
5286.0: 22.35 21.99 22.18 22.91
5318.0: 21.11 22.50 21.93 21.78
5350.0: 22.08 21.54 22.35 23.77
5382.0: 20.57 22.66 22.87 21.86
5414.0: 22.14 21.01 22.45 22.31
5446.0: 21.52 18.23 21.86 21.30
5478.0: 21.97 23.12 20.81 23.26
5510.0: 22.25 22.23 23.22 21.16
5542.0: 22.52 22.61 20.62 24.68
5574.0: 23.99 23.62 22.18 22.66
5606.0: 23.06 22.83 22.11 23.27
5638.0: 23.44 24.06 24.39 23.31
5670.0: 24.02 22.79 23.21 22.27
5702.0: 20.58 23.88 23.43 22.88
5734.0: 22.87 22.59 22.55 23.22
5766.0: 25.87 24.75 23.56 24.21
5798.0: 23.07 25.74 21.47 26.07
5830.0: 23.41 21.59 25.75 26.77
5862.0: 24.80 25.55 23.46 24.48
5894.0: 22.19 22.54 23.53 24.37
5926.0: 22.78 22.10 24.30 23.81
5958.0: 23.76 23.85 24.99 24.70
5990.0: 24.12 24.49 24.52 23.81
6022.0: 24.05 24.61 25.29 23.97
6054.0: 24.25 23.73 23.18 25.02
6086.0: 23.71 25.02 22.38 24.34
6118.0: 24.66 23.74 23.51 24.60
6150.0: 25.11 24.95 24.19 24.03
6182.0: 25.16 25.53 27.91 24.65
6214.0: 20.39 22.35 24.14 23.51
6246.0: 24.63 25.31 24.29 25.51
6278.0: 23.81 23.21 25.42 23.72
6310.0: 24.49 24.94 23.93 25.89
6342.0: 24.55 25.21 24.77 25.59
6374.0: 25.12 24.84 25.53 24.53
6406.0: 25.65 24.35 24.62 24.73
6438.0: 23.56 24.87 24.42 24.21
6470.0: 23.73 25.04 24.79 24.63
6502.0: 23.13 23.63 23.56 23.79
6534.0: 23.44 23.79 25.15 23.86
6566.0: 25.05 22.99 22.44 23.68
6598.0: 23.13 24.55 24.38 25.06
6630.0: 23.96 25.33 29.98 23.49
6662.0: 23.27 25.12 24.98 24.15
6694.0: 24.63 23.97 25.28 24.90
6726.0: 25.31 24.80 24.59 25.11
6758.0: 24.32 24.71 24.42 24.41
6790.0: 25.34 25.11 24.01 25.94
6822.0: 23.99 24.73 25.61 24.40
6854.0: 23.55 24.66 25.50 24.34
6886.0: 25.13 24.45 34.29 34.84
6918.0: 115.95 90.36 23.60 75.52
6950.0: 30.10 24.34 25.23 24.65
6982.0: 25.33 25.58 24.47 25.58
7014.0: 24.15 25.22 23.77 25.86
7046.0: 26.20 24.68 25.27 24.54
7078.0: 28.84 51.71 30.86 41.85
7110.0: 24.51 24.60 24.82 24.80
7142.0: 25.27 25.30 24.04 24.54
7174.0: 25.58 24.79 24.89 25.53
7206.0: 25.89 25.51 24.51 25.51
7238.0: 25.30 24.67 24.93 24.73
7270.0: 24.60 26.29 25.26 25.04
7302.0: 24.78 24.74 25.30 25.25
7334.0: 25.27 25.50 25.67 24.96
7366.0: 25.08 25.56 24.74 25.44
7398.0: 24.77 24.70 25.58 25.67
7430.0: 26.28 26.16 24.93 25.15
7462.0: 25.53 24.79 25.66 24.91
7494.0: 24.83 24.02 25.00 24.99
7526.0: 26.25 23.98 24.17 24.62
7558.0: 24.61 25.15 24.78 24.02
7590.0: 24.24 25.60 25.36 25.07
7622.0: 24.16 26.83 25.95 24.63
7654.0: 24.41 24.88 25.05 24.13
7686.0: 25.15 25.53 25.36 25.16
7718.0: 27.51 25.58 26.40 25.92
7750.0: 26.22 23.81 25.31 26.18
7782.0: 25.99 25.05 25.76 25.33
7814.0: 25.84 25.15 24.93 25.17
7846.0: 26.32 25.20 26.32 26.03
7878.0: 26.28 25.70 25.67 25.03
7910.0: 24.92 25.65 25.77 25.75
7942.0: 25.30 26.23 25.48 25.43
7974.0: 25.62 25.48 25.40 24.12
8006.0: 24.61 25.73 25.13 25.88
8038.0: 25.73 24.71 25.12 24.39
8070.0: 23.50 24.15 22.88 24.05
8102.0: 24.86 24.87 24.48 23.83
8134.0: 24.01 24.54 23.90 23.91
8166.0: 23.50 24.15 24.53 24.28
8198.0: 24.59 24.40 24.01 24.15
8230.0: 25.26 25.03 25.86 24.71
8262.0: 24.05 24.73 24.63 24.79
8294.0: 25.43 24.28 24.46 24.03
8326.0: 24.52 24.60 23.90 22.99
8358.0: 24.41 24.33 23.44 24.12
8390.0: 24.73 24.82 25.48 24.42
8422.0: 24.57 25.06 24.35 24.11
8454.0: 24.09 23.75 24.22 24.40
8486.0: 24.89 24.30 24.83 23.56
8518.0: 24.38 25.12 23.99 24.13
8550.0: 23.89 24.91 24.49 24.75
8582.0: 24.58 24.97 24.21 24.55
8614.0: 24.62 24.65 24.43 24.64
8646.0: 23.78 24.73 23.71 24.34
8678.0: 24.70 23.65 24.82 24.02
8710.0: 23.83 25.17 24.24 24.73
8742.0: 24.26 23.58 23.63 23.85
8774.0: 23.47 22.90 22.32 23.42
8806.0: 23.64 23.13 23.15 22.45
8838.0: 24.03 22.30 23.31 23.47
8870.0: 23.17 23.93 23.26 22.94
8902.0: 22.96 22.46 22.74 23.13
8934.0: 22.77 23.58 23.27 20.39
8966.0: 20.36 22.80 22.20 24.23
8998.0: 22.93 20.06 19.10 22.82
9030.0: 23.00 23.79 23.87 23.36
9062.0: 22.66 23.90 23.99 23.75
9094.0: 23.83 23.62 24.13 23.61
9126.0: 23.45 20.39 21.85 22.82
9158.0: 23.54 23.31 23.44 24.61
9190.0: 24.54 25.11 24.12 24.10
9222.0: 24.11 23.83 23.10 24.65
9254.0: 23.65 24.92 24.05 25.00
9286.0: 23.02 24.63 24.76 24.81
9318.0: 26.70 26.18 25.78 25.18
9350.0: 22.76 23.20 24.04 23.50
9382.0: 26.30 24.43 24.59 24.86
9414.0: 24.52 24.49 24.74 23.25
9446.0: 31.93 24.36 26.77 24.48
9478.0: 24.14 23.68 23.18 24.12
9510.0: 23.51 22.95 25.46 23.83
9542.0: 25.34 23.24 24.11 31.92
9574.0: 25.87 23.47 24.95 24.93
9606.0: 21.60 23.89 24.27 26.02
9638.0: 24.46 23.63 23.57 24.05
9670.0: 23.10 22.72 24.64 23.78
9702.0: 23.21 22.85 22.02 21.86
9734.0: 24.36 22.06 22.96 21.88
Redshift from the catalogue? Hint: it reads 0.05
